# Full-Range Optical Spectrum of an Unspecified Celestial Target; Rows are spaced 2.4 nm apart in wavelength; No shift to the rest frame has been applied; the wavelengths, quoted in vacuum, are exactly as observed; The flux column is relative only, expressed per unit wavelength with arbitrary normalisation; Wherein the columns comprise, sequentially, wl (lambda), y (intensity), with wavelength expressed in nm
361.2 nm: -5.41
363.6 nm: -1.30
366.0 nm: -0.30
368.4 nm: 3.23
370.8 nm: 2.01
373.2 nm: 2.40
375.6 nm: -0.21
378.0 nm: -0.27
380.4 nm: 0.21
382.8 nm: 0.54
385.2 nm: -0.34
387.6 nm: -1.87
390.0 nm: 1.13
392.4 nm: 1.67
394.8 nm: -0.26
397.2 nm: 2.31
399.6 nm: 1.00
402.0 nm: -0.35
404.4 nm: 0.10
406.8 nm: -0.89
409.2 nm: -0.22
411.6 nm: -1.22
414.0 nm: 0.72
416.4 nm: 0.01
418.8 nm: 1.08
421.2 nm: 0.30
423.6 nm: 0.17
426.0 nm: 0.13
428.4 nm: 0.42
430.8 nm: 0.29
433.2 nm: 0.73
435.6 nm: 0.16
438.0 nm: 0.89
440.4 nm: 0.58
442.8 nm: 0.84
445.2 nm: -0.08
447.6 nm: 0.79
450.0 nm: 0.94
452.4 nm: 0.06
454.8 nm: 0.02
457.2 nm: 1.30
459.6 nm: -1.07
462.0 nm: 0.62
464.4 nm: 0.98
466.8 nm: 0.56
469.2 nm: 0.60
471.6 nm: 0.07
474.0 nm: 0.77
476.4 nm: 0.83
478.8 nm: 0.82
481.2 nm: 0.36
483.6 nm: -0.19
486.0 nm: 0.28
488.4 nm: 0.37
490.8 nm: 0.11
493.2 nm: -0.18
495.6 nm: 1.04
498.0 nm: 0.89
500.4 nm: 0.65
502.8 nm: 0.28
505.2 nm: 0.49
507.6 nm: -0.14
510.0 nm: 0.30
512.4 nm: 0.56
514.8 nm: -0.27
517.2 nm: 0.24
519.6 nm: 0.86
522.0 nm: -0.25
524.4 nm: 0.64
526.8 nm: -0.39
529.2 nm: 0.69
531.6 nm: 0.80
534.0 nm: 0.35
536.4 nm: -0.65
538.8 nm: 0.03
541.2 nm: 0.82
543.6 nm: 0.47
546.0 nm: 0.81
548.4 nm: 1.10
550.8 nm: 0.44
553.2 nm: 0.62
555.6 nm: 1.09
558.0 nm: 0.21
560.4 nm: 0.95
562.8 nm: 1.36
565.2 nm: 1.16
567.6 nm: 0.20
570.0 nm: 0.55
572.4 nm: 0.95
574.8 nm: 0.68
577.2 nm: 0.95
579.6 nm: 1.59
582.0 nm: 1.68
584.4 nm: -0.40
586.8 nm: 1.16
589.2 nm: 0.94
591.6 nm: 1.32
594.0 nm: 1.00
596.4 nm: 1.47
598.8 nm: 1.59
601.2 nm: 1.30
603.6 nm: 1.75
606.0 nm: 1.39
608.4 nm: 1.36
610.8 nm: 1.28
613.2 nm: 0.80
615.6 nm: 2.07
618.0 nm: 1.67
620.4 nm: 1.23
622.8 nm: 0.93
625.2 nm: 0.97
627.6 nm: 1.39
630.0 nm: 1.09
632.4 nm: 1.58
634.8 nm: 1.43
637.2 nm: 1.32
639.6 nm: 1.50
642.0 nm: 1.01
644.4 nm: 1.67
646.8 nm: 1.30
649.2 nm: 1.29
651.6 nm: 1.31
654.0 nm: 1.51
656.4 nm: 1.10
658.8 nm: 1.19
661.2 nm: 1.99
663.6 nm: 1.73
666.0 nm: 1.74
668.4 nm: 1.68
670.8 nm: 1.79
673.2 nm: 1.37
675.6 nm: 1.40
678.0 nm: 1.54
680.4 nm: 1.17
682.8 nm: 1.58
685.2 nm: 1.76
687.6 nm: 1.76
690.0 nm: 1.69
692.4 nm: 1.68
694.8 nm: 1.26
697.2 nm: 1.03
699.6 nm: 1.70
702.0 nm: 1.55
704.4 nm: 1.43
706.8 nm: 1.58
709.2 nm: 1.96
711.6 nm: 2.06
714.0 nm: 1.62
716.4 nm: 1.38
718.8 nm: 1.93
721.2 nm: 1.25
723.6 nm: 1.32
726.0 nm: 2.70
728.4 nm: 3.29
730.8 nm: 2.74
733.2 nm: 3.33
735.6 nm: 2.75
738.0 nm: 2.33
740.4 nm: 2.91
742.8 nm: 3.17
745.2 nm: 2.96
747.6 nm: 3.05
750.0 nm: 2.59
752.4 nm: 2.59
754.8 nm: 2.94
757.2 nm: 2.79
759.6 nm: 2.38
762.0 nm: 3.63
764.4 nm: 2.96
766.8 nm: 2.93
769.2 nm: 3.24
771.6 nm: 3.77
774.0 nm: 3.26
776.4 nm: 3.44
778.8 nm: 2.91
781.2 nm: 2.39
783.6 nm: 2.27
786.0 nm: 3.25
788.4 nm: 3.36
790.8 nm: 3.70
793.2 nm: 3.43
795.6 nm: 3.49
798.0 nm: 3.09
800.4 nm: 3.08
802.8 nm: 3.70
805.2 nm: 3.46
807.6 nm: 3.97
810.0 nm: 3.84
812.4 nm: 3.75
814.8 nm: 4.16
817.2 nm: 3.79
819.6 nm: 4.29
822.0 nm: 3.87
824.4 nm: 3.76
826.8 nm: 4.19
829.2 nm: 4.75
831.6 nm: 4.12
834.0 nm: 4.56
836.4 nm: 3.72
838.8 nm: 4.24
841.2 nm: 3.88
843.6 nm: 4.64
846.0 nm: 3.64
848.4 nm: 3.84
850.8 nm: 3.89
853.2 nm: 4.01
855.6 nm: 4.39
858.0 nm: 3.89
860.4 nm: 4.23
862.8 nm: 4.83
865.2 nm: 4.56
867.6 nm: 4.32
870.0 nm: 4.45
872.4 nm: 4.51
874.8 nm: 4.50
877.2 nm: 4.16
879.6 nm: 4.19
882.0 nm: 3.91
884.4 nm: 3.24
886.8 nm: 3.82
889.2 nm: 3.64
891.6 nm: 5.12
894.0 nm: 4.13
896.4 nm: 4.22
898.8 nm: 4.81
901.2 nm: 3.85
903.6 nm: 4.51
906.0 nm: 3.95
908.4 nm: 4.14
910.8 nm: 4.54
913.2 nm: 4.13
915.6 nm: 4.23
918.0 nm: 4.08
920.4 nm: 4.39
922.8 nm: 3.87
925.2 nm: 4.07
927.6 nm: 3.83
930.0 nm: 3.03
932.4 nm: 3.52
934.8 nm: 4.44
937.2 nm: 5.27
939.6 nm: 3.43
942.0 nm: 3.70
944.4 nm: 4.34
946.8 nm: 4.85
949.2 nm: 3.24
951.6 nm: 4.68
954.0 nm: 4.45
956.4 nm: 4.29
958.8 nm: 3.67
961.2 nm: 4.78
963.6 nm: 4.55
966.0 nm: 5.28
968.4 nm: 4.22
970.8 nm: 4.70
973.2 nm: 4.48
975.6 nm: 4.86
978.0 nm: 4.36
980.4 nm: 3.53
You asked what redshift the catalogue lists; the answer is 0.818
